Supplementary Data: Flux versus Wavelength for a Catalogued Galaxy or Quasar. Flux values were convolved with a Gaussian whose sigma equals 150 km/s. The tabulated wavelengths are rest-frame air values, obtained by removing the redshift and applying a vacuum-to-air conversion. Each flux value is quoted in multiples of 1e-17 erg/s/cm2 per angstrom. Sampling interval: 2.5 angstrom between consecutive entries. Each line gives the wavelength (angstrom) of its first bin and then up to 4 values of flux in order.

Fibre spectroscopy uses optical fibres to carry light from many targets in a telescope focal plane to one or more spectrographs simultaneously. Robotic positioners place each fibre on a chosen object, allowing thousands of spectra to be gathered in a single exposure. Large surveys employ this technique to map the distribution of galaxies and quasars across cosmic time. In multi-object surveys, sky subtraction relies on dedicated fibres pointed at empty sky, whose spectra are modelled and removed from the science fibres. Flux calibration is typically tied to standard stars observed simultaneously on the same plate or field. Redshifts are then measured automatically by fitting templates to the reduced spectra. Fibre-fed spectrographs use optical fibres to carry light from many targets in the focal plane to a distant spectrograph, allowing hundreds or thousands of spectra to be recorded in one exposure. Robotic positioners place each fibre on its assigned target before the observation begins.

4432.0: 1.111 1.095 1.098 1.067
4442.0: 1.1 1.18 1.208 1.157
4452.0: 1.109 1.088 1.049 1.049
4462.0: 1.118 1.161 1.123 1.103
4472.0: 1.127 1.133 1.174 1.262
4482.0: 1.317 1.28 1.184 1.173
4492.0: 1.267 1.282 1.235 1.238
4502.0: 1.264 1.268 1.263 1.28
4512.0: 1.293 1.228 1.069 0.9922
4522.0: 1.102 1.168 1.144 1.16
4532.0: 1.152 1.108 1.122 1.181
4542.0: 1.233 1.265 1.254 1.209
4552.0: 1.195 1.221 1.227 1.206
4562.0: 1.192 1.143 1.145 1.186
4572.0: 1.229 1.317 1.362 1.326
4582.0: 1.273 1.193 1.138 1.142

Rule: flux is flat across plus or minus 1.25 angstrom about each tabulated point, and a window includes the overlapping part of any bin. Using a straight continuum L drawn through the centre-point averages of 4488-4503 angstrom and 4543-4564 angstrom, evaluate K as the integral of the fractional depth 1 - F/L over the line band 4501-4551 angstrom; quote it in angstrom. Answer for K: 1.7 angstrom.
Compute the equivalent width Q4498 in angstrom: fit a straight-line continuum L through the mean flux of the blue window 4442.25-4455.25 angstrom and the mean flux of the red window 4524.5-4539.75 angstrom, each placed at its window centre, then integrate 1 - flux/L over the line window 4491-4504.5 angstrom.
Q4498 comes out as -1.3 angstrom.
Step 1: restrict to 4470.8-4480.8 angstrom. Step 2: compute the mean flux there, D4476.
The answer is 1.17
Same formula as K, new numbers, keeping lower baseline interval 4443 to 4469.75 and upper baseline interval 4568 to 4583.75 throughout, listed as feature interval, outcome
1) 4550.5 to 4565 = 0.62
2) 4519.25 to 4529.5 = 0.77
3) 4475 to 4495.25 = -1.35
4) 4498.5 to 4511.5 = -0.87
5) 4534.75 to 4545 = 0.37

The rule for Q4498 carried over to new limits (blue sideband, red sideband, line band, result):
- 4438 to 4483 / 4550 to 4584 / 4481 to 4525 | -1.6 angstrom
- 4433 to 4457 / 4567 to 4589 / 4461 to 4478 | 0.1 angstrom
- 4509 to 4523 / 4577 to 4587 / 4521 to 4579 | 0.5 angstrom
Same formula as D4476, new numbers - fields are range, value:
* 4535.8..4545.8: 1.2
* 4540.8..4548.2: 1.25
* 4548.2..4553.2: 1.2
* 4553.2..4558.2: 1.22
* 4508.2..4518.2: 1.22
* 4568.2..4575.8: 1.24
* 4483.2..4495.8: 1.24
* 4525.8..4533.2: 1.15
